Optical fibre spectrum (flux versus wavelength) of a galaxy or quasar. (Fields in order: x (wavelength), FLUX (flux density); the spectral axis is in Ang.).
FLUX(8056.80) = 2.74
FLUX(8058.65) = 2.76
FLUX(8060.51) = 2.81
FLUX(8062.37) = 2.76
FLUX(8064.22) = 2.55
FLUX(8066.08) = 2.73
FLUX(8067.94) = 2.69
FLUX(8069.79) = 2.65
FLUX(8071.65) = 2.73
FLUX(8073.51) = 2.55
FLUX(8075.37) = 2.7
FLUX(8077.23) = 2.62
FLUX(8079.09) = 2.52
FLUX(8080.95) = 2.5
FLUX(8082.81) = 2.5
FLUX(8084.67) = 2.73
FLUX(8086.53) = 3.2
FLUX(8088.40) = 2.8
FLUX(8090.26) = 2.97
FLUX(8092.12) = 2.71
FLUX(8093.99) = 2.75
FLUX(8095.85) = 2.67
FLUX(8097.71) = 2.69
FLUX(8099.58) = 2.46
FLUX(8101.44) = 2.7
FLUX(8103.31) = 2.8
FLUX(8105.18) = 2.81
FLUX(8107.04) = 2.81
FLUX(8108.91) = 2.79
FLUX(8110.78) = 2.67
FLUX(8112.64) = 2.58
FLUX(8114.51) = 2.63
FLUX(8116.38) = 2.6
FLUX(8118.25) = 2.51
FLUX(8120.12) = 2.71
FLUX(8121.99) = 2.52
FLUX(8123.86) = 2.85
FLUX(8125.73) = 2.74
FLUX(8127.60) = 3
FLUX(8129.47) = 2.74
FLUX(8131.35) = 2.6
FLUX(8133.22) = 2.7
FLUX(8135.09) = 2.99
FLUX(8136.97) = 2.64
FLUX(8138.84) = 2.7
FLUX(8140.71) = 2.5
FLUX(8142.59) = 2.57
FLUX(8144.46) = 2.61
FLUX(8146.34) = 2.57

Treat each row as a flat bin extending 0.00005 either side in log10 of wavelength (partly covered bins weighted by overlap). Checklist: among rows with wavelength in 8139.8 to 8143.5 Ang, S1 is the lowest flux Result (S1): 2.5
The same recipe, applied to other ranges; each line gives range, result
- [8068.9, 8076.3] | 2.55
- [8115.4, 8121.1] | 2.51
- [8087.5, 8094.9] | 2.71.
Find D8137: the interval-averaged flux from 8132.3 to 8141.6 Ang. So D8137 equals 2.71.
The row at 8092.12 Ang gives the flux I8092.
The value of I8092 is 2.71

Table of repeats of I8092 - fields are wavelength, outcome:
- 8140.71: 2.5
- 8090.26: 2.97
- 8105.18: 2.81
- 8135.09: 2.99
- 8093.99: 2.75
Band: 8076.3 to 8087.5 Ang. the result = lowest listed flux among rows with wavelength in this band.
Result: 2.5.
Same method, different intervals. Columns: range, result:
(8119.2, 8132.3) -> 2.52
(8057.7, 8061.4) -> 2.76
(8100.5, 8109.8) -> 2.7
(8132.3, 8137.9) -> 2.64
